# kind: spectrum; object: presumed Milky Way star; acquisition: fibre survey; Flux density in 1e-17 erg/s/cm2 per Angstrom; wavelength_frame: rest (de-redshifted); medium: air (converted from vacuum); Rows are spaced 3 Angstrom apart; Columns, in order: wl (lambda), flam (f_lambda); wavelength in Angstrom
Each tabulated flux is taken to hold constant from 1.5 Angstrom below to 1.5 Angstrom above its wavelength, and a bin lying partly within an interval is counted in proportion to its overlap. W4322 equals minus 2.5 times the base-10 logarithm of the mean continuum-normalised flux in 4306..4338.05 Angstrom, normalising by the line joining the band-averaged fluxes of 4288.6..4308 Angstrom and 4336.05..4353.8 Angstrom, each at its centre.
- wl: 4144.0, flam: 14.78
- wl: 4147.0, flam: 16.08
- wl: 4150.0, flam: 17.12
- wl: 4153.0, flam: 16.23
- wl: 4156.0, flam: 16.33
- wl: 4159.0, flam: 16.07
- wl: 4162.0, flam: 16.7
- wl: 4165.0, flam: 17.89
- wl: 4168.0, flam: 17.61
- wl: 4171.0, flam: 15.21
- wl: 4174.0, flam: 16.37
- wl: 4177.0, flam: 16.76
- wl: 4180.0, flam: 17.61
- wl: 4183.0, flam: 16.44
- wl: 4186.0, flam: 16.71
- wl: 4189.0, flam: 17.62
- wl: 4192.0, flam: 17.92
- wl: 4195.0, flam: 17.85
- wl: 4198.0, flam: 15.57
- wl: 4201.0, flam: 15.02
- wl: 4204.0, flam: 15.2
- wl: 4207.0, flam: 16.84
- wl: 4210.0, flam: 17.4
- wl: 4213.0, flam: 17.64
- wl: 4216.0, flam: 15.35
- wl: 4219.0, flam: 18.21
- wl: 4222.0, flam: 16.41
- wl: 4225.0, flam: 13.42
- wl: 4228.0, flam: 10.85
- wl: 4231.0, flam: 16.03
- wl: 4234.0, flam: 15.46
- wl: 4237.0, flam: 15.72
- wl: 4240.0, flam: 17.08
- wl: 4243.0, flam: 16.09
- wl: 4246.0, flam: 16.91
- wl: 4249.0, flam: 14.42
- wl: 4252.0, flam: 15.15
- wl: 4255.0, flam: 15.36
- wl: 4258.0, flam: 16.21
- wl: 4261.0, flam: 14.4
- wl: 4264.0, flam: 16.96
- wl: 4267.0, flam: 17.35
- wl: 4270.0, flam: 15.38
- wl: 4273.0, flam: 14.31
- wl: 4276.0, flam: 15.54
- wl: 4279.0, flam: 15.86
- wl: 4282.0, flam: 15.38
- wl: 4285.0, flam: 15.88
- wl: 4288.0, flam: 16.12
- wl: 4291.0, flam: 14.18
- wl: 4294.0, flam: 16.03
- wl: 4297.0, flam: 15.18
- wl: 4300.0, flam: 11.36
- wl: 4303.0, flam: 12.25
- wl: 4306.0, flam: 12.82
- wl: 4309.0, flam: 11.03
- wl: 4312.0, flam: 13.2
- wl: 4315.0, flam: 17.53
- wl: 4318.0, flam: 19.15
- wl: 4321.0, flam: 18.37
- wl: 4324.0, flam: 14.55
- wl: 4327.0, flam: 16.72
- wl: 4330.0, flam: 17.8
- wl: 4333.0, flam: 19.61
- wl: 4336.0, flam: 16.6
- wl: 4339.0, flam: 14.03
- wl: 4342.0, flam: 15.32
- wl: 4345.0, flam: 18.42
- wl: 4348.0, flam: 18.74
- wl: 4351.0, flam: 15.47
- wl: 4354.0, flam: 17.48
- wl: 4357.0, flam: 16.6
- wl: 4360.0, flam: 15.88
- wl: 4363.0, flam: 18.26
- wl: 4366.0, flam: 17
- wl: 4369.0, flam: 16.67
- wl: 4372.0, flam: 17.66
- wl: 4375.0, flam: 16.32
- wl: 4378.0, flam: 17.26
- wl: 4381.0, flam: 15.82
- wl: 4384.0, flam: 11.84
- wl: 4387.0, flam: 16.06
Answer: -0.08 mag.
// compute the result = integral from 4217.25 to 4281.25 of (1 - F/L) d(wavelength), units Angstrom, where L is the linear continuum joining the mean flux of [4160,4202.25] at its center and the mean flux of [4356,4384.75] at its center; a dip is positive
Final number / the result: 4.2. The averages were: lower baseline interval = 16.8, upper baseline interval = 16.4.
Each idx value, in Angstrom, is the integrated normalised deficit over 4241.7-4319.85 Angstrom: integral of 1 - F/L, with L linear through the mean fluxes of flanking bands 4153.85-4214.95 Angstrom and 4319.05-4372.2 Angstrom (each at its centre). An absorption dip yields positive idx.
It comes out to 7.85 Angstrom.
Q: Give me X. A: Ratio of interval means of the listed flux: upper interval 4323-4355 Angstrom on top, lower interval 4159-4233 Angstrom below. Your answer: 1.03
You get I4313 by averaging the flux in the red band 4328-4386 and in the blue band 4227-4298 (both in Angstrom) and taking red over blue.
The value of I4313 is 1.07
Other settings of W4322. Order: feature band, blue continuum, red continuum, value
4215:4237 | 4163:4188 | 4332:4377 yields 0.12 mag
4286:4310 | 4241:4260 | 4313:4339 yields 0.21 mag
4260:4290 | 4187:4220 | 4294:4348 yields 0.02 mag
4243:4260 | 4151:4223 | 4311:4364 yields 0.08 mag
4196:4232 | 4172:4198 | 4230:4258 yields 0.05 mag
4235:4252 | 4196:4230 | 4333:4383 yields 0.00 mag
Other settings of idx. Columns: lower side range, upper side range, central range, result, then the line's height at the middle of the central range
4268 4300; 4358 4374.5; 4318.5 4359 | -1.3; 16.4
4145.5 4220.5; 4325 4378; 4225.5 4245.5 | 1.9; 16.8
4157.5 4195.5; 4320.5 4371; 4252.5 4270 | 1.0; 16.9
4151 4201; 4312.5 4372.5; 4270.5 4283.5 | 1.3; 16.9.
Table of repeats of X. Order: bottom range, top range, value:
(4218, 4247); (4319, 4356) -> 1.09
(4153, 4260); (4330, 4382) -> 1.04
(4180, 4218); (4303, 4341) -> 0.95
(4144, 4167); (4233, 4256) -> 0.96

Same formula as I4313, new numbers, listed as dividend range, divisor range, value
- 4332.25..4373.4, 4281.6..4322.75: 1.14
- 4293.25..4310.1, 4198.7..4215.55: 0.80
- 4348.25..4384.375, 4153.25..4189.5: 0.99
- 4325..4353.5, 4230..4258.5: 1.07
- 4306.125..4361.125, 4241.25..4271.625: 1.04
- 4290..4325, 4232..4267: 0.92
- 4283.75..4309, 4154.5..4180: 0.84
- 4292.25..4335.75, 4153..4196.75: 0.91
